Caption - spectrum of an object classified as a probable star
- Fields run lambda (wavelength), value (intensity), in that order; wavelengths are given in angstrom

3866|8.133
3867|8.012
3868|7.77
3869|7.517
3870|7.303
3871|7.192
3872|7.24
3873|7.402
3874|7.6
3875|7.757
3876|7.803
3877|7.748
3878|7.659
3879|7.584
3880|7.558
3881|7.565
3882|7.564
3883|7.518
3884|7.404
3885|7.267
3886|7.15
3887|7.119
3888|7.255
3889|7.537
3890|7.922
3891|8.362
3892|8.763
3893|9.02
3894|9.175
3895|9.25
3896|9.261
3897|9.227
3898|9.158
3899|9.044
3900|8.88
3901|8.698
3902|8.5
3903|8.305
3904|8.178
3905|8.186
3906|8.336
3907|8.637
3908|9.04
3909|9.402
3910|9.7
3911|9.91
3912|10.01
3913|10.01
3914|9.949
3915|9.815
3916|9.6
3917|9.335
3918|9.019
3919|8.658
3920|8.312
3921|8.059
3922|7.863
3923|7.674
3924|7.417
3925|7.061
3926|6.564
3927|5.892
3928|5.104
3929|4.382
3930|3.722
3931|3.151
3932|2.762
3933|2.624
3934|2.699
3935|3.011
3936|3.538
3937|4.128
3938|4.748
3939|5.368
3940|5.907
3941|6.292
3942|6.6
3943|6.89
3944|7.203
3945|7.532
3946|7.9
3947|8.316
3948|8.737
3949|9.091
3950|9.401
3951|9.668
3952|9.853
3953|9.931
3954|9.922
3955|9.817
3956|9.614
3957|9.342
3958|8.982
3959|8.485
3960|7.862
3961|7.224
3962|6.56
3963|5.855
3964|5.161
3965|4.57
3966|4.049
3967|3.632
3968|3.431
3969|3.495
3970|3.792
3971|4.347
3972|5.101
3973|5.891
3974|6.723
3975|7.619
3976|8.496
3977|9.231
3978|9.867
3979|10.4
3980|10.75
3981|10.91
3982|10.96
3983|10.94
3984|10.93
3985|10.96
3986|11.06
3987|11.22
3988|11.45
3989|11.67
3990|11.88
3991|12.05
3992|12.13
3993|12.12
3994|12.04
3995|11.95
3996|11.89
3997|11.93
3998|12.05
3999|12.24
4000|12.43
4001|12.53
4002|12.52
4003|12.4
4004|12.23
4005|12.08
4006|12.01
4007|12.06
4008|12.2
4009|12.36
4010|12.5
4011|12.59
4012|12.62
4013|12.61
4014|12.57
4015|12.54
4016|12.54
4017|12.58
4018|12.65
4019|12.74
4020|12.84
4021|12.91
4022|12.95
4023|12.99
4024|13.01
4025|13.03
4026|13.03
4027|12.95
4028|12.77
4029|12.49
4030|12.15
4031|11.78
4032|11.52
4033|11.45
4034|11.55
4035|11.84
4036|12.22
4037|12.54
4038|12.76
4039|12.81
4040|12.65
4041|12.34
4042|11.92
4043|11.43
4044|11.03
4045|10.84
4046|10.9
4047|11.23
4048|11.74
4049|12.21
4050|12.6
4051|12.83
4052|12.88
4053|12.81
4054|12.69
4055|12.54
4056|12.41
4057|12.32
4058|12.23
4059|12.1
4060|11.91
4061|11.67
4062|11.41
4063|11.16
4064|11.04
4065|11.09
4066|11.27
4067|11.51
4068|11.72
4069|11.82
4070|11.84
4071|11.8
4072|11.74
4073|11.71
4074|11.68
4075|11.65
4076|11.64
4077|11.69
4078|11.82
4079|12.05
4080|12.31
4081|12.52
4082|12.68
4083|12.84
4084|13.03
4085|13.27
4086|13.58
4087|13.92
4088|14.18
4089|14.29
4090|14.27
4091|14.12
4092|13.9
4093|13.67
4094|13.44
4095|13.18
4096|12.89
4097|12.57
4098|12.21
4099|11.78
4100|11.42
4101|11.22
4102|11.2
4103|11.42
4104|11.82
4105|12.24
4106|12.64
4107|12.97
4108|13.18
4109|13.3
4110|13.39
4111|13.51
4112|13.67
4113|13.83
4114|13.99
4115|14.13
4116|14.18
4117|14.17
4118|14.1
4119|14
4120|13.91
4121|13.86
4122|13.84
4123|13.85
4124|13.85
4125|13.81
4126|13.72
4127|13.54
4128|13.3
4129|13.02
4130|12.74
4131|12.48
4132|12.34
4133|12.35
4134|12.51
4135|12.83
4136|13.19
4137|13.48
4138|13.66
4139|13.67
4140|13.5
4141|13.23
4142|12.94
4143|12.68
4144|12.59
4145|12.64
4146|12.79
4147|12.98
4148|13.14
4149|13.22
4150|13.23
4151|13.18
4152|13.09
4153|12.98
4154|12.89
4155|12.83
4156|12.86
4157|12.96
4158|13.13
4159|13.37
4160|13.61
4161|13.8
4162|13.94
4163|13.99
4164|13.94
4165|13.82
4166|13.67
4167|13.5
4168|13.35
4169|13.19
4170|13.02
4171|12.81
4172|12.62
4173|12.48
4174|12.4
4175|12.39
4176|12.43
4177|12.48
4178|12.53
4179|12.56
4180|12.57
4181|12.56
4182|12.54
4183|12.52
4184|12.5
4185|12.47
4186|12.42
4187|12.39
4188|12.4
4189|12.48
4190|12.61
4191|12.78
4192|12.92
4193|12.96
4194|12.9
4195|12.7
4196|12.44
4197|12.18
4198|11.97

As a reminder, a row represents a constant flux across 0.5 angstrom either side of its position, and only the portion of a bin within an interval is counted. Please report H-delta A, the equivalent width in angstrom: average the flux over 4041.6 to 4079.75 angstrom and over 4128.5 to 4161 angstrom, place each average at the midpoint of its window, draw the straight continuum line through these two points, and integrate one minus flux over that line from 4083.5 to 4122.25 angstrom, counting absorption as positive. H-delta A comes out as -2.55 angstrom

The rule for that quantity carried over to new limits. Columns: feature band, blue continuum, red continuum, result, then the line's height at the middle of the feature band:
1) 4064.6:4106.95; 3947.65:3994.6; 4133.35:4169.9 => -3.2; 11.6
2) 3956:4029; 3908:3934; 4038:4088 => -3.8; 9.75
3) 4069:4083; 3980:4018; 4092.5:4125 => 0.9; 12.8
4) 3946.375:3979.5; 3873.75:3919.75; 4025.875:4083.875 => 8.4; 9.97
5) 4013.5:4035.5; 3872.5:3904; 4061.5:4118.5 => -2.7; 11.2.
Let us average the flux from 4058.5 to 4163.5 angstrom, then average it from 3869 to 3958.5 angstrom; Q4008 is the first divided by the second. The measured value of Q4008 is 1.67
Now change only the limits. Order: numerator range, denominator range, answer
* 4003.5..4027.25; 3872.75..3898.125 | 1.58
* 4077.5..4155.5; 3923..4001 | 1.65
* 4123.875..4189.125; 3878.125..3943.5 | 1.75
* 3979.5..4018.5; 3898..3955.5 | 1.59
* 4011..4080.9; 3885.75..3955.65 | 1.58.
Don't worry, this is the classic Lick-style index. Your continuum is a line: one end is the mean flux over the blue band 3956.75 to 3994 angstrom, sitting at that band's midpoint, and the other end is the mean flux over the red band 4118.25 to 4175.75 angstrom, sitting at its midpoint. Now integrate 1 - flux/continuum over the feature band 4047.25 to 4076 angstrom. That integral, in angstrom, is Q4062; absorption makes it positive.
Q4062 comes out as -3.0 angstrom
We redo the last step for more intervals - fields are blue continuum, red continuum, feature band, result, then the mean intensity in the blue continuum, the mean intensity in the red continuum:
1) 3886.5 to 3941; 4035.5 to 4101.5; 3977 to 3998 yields -3.33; 7.46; 12.3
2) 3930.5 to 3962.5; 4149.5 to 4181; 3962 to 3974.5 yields 4.67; 6.97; 13.1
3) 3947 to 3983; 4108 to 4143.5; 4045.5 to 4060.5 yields -1.89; 7.73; 13.4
